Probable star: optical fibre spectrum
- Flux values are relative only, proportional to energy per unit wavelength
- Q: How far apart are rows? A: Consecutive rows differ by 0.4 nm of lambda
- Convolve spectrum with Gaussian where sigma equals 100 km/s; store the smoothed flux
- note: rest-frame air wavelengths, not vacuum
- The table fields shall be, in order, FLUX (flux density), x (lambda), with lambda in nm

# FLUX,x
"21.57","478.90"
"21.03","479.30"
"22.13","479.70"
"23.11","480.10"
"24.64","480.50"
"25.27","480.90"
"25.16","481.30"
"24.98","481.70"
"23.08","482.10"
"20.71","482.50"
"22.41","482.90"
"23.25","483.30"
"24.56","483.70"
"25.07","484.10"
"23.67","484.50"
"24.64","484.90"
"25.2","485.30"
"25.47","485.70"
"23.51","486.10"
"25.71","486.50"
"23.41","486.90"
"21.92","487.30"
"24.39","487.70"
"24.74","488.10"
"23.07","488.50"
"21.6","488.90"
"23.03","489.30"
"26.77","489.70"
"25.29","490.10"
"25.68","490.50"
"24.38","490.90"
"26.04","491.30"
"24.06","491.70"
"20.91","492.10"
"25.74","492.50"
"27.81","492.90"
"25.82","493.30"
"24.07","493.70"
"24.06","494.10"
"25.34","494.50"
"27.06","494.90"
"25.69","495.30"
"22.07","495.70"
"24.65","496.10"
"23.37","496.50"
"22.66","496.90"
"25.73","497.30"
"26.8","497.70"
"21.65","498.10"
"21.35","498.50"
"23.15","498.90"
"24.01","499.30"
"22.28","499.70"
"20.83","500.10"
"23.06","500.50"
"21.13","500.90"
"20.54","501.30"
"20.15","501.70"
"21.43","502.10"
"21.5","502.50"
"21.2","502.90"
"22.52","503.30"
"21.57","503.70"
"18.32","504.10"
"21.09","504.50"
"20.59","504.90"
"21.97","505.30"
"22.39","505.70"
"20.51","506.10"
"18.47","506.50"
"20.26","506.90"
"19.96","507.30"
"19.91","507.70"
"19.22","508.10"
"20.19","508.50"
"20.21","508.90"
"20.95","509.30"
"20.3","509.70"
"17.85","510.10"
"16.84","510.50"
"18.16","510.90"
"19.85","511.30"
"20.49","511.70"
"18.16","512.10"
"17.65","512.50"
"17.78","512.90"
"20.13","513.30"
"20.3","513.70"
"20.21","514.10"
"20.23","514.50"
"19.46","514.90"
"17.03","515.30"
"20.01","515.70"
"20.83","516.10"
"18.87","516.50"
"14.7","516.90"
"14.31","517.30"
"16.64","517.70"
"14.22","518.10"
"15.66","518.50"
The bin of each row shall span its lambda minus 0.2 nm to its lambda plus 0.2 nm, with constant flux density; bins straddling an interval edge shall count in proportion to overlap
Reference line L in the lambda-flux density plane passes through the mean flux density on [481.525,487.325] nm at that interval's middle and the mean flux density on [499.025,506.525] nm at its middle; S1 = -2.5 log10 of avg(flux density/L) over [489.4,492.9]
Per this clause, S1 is -0.09 mag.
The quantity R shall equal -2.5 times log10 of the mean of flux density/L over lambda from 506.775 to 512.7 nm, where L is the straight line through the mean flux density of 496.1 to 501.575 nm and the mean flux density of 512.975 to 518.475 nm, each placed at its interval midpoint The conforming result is 0.03 mag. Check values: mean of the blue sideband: 22.8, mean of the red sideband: 18.1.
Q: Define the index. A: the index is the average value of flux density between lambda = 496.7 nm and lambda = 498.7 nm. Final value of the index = 23.6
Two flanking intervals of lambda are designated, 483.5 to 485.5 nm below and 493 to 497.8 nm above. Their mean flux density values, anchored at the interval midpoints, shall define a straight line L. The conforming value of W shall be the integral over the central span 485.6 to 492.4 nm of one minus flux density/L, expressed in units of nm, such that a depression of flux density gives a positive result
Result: 0.159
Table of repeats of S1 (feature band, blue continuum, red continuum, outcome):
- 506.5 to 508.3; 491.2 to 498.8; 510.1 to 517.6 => 0.05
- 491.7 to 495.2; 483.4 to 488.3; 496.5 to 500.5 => -0.06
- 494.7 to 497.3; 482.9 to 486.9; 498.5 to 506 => -0.08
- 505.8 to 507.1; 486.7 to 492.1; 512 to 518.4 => 0.01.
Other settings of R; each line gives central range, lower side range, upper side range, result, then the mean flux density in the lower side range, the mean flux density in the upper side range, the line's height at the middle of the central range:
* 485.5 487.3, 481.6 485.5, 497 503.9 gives -0.034 mag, 23.7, 22.3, 23.5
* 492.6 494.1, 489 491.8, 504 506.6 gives -0.067 mag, 24.9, 20.6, 24.1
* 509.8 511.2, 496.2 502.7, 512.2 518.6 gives 0.084 mag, 22.5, 18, 19.4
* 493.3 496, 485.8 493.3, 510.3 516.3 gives -0.069 mag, 24.4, 19.1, 23.3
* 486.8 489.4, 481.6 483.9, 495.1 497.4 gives 0.012 mag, 23.1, 24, 23.4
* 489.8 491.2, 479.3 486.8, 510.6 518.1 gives -0.121 mag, 23.9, 18.5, 22.6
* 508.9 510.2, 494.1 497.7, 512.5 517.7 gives 0.021 mag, 24.7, 18.5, 20.3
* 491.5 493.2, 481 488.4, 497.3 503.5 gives -0.071 mag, 24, 22.2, 23.1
